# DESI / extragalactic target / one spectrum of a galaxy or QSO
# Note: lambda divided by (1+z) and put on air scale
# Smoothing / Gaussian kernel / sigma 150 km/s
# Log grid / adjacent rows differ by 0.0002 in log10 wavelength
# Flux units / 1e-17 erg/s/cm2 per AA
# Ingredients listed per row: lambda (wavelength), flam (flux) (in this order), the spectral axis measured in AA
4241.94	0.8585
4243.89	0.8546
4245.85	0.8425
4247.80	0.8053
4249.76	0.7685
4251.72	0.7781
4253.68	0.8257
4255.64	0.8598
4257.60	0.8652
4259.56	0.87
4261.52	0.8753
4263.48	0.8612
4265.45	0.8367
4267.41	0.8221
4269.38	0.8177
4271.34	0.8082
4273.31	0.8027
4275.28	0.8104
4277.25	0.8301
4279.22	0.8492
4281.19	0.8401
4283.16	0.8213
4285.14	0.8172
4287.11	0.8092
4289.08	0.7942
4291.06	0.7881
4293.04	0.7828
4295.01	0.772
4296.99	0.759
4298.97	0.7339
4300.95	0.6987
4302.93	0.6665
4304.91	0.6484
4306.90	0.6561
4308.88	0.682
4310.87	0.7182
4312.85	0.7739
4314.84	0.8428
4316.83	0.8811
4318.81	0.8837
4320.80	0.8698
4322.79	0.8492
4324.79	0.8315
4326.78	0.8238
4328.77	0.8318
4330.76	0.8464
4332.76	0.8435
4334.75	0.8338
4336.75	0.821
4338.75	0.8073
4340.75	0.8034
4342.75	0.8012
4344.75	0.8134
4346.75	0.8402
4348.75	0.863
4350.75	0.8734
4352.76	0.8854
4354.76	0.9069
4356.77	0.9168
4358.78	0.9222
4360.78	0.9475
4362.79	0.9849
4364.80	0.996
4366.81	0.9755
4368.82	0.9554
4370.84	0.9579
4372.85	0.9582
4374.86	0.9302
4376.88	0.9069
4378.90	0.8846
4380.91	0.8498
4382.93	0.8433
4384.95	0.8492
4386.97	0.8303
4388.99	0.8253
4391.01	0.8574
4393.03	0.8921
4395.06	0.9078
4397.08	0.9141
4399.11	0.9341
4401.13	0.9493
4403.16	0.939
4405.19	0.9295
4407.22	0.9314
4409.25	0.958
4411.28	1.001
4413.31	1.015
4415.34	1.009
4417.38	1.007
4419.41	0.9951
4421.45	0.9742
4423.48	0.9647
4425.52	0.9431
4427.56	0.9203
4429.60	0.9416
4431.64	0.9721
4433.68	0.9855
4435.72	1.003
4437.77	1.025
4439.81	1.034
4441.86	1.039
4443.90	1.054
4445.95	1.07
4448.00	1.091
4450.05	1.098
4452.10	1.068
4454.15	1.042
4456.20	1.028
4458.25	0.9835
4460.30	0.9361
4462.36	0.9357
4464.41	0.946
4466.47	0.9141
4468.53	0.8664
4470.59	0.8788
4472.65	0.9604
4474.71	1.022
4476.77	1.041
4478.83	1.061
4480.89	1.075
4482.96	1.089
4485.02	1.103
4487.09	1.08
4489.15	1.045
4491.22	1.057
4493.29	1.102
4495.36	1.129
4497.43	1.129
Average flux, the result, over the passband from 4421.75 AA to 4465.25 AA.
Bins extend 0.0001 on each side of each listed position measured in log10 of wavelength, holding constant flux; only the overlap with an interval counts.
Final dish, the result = 1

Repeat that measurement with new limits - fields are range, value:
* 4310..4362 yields 0.848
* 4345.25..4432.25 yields 0.926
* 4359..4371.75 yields 0.967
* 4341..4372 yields 0.907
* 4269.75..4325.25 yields 0.786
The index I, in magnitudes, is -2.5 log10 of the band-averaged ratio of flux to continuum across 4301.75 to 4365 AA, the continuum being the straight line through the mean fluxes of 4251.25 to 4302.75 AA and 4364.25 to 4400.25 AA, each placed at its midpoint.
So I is 0.04 mag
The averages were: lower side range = 0.811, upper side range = 0.903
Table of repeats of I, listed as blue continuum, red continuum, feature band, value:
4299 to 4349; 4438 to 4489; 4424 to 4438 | 0.00 mag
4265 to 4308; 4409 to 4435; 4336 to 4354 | 0.04 mag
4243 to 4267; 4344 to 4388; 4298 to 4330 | 0.13 mag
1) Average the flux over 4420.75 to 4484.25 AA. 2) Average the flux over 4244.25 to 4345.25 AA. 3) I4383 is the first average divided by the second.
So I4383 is 1.2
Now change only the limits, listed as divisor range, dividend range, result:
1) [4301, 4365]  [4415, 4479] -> 1.20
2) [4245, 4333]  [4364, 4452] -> 1.19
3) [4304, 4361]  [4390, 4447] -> 1.17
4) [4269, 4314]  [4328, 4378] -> 1.16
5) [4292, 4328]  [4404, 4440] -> 1.27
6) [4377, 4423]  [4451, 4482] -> 1.07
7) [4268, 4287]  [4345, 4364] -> 1.10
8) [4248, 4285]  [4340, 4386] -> 1.08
